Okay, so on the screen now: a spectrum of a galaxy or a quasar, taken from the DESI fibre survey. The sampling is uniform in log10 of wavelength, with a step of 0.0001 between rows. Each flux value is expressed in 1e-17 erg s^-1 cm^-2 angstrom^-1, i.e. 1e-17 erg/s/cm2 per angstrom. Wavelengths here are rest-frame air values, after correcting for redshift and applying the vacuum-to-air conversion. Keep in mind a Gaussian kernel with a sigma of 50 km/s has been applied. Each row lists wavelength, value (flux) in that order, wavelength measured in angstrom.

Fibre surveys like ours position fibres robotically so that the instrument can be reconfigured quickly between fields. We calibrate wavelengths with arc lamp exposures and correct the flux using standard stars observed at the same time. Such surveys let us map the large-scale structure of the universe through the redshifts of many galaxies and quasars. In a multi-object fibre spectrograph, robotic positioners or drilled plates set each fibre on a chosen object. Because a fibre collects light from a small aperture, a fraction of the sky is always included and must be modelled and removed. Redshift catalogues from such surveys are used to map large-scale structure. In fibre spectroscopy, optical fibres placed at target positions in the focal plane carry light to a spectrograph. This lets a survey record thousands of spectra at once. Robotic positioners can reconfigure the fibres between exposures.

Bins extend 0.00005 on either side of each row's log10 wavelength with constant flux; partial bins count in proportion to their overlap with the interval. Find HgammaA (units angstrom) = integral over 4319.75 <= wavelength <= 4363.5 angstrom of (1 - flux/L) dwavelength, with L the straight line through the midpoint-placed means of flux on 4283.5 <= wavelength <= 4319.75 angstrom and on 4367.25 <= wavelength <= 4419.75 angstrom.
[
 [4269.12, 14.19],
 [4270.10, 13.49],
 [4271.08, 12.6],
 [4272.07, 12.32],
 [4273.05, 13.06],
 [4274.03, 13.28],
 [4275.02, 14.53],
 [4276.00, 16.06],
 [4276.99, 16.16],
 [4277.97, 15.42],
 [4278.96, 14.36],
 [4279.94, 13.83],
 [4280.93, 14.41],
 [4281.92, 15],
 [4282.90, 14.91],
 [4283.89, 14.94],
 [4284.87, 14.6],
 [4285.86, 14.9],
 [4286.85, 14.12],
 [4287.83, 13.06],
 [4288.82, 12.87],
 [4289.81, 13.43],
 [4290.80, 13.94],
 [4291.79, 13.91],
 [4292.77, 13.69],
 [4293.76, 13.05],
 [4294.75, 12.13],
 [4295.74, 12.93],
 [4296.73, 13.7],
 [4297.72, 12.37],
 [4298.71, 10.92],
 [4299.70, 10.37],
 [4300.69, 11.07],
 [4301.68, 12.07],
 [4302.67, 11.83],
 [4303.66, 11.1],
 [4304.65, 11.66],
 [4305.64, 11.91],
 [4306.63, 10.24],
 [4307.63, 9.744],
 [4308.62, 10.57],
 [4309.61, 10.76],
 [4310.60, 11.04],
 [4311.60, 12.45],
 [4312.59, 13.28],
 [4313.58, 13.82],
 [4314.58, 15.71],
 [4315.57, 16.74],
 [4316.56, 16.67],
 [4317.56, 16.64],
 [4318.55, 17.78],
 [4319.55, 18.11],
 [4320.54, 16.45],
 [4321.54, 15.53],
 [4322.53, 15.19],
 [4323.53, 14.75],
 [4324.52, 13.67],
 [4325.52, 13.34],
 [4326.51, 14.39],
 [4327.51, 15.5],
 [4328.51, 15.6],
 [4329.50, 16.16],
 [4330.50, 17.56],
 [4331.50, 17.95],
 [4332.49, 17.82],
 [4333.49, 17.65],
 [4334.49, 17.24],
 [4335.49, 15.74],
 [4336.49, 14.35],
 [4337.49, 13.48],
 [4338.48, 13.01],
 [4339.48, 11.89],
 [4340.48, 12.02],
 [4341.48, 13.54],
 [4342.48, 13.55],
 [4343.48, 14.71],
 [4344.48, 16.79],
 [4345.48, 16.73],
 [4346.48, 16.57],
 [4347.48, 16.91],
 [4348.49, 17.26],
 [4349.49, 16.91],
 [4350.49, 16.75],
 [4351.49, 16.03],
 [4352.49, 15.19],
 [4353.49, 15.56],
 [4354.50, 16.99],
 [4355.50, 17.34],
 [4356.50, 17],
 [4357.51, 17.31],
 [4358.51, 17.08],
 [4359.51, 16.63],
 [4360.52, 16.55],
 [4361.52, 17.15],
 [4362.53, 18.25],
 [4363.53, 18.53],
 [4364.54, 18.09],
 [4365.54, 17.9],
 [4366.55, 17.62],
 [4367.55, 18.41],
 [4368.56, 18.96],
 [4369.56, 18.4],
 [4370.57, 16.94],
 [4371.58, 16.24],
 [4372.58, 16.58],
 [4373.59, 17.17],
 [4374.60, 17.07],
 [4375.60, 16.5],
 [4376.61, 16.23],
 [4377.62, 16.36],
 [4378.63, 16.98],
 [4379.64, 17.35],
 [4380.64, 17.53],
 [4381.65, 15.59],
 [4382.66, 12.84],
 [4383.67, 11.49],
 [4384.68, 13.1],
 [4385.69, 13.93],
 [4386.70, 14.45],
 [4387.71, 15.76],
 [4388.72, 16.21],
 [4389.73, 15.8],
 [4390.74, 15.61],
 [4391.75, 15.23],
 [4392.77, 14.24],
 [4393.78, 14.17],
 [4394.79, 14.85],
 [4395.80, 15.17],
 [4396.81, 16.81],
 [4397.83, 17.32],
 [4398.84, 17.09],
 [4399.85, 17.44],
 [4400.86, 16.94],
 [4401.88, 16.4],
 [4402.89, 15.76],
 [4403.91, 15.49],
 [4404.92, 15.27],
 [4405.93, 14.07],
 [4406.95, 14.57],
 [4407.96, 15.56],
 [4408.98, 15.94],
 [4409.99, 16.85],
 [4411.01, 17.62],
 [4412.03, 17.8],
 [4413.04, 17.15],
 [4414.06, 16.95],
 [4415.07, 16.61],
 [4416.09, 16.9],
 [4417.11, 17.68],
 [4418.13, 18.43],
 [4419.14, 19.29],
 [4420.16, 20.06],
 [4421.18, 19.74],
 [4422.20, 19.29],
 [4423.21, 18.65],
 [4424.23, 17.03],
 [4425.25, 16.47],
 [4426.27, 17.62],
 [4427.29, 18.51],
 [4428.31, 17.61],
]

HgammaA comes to -4.2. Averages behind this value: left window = 13.1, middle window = 15.9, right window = 16.2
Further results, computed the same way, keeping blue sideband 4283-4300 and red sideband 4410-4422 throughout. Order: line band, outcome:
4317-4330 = -1.0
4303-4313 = 1.9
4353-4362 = -0.6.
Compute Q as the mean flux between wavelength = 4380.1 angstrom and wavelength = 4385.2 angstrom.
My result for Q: 14.2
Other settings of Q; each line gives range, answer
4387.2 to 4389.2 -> 16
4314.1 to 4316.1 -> 16.3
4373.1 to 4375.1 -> 17.1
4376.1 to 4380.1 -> 16.7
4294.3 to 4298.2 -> 12.8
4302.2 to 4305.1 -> 11.5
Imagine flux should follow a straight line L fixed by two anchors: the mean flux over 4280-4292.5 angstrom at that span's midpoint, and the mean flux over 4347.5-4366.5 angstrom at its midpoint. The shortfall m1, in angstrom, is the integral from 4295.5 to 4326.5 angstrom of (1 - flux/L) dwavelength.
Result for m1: 3.8 angstrom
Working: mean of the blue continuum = 14.2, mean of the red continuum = 17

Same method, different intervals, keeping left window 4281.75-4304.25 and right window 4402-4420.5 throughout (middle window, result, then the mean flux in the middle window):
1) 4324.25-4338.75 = -1.4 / 15.6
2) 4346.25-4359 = -1.5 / 16.7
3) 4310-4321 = -1.2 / 15.3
